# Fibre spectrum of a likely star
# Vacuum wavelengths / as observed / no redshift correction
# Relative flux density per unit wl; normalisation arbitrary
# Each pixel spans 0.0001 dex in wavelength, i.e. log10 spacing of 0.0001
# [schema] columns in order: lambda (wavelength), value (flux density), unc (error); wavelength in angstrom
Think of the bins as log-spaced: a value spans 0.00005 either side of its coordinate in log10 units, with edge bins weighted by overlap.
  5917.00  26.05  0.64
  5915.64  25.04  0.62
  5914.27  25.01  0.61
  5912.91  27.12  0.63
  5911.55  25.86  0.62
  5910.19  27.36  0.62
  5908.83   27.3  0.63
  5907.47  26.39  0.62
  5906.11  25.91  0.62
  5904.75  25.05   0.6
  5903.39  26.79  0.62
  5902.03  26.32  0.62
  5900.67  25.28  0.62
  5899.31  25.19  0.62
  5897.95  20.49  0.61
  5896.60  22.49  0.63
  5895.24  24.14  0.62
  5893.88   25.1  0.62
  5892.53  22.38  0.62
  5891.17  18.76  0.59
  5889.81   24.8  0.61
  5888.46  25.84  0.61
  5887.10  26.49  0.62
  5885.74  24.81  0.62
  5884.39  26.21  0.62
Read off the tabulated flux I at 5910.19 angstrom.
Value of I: 27.36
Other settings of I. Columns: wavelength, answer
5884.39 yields 26.21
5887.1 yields 26.49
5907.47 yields 26.39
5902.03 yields 26.32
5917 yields 26.05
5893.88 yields 25.1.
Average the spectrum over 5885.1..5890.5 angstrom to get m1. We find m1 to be 25.4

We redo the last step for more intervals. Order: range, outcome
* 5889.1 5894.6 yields 22.8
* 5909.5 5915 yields 26.3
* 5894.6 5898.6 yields 22.4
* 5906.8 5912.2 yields 26.7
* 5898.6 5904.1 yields 25.8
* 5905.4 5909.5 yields 26.5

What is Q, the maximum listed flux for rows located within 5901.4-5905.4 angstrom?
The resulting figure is 26.79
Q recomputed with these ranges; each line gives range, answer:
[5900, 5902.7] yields 26.32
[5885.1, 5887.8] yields 26.49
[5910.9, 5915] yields 27.12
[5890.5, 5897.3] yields 25.1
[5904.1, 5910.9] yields 27.36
